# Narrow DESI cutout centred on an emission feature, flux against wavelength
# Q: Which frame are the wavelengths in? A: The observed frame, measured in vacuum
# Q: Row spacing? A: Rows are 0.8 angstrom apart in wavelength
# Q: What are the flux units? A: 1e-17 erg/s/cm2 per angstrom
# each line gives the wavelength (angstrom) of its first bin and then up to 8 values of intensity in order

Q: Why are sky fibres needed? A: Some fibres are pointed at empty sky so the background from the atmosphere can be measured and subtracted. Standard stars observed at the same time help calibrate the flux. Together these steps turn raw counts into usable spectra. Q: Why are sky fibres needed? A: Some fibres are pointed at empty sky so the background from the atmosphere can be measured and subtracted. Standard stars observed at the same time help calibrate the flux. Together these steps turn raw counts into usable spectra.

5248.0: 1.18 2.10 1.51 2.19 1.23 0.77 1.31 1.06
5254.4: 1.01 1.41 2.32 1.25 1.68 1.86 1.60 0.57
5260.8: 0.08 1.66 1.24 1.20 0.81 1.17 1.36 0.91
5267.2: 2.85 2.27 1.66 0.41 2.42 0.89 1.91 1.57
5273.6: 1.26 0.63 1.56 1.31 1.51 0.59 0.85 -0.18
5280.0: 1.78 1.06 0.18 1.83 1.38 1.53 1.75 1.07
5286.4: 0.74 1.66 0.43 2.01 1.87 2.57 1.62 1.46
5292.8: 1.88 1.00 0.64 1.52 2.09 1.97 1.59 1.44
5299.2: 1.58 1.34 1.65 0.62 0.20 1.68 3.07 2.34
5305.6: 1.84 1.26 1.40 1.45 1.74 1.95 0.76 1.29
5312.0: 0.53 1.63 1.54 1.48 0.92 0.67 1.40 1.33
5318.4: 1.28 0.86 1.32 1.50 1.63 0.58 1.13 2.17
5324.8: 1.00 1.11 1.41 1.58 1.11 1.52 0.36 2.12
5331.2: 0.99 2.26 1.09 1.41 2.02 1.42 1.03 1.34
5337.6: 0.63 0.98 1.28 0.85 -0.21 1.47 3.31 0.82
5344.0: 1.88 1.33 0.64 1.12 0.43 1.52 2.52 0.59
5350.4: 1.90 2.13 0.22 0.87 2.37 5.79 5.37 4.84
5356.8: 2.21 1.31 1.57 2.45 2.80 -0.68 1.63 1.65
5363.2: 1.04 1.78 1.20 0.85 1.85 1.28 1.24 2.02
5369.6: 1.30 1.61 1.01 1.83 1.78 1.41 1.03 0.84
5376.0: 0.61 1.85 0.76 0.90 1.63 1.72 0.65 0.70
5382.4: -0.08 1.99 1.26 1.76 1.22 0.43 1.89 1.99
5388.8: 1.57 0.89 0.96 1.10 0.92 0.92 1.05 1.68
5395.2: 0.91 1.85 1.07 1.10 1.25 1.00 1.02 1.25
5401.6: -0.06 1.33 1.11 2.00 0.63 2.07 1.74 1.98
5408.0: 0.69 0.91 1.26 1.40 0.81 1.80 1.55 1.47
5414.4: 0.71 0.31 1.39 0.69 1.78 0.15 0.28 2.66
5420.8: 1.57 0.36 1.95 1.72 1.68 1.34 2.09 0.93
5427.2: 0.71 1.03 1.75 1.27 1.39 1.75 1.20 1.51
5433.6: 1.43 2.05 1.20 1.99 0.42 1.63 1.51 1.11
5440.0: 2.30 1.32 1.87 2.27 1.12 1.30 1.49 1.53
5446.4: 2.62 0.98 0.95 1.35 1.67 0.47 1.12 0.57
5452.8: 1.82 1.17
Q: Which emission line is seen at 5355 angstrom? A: [O III]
